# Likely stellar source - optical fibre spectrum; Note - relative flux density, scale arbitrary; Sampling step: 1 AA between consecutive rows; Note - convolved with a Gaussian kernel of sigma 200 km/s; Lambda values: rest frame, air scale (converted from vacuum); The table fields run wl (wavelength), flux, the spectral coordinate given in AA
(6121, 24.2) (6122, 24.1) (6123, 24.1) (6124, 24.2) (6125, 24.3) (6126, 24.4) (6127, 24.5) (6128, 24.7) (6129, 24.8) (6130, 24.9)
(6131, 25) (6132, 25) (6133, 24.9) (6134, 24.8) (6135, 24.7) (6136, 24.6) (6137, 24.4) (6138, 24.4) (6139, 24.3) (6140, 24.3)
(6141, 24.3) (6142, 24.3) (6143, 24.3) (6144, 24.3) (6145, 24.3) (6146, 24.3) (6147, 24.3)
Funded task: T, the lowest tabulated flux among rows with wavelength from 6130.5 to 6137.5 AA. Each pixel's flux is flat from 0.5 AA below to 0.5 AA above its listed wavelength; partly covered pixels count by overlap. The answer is 24.4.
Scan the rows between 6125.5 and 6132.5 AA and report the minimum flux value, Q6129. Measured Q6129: 24.4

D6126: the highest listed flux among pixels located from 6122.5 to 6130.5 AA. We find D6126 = 24.9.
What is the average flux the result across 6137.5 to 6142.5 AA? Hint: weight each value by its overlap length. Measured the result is 24.3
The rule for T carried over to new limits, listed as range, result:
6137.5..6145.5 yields 24.3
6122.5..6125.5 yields 24.1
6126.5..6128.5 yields 24.5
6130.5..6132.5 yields 25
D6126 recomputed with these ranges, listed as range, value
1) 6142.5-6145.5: 24.3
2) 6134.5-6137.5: 24.7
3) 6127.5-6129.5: 24.8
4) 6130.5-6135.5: 25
